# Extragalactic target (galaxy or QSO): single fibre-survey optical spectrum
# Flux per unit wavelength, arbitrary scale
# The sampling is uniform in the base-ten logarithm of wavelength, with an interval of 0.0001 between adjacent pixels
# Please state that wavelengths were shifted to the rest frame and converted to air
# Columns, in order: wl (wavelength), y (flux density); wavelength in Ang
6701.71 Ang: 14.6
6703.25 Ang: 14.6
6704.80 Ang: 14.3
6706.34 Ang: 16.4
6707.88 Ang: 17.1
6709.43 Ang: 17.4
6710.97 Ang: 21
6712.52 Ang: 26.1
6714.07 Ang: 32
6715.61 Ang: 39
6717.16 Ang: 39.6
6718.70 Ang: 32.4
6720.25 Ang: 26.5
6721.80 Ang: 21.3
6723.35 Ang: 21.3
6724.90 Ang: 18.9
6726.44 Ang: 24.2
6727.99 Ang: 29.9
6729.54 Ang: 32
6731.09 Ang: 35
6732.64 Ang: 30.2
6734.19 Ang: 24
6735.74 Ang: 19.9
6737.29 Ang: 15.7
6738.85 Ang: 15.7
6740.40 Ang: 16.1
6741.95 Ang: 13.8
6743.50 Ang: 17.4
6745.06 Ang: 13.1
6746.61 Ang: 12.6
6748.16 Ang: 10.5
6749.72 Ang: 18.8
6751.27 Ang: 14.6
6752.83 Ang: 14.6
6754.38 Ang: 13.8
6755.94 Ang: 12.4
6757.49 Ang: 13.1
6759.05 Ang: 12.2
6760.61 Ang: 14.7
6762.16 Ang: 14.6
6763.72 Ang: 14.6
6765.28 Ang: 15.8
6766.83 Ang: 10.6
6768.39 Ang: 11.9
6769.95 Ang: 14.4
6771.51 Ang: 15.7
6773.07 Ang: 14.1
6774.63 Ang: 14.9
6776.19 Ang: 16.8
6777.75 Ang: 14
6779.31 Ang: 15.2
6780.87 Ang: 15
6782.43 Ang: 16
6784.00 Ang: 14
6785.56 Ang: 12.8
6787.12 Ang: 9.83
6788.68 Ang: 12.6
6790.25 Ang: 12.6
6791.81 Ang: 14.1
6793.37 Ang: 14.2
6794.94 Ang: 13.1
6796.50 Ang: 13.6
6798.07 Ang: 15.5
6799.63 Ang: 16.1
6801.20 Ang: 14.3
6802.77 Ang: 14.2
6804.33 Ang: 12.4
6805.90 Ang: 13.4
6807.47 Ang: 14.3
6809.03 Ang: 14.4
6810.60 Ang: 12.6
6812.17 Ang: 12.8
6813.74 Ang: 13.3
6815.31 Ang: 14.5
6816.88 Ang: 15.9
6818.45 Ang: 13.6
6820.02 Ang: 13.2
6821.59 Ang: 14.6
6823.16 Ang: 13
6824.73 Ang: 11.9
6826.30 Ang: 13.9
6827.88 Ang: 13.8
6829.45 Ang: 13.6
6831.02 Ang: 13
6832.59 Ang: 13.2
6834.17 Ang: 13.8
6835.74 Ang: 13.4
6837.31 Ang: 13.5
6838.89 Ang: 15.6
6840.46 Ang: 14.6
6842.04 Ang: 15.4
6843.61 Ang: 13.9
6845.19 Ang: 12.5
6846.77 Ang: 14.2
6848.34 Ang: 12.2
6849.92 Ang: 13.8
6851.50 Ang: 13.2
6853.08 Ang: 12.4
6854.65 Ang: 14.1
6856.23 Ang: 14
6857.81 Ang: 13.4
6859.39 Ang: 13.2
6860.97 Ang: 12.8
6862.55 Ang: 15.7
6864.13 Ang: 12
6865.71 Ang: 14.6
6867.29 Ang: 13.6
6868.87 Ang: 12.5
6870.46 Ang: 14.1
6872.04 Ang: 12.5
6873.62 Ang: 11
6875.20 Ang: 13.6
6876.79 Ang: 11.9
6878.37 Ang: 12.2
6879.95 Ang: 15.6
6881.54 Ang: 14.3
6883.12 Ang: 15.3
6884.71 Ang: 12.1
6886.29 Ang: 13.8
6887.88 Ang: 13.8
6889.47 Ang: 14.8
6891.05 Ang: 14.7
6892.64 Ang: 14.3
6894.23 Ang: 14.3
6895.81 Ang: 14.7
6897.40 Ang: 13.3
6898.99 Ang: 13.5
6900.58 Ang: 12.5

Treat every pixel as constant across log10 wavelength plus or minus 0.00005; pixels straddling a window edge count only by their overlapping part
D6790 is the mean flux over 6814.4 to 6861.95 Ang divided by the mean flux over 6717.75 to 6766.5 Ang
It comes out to 0.72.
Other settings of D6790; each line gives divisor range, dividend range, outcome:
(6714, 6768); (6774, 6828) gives 0.69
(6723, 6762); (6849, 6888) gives 0.73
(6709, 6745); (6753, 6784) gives 0.58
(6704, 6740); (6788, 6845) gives 0.56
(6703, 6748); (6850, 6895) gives 0.60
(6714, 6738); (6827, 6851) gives 0.50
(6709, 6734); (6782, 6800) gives 0.49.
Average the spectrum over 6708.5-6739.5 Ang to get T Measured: 26.1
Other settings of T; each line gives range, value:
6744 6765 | 13.9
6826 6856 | 13.7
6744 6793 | 13.9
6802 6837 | 13.6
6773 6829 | 13.9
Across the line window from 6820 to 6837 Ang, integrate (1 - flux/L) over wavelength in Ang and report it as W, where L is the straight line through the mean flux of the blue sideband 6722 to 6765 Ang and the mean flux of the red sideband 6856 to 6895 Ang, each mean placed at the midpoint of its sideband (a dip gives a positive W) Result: 2.1 Ang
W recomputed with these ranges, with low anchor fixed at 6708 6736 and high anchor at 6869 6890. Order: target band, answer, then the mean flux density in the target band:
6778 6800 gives 7.68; 13.9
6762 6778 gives 6.02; 14.3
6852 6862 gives 1.30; 13.4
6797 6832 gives 9.62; 13.8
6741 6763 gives 9.42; 14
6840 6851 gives 1.76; 13.8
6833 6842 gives 1.49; 14.2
